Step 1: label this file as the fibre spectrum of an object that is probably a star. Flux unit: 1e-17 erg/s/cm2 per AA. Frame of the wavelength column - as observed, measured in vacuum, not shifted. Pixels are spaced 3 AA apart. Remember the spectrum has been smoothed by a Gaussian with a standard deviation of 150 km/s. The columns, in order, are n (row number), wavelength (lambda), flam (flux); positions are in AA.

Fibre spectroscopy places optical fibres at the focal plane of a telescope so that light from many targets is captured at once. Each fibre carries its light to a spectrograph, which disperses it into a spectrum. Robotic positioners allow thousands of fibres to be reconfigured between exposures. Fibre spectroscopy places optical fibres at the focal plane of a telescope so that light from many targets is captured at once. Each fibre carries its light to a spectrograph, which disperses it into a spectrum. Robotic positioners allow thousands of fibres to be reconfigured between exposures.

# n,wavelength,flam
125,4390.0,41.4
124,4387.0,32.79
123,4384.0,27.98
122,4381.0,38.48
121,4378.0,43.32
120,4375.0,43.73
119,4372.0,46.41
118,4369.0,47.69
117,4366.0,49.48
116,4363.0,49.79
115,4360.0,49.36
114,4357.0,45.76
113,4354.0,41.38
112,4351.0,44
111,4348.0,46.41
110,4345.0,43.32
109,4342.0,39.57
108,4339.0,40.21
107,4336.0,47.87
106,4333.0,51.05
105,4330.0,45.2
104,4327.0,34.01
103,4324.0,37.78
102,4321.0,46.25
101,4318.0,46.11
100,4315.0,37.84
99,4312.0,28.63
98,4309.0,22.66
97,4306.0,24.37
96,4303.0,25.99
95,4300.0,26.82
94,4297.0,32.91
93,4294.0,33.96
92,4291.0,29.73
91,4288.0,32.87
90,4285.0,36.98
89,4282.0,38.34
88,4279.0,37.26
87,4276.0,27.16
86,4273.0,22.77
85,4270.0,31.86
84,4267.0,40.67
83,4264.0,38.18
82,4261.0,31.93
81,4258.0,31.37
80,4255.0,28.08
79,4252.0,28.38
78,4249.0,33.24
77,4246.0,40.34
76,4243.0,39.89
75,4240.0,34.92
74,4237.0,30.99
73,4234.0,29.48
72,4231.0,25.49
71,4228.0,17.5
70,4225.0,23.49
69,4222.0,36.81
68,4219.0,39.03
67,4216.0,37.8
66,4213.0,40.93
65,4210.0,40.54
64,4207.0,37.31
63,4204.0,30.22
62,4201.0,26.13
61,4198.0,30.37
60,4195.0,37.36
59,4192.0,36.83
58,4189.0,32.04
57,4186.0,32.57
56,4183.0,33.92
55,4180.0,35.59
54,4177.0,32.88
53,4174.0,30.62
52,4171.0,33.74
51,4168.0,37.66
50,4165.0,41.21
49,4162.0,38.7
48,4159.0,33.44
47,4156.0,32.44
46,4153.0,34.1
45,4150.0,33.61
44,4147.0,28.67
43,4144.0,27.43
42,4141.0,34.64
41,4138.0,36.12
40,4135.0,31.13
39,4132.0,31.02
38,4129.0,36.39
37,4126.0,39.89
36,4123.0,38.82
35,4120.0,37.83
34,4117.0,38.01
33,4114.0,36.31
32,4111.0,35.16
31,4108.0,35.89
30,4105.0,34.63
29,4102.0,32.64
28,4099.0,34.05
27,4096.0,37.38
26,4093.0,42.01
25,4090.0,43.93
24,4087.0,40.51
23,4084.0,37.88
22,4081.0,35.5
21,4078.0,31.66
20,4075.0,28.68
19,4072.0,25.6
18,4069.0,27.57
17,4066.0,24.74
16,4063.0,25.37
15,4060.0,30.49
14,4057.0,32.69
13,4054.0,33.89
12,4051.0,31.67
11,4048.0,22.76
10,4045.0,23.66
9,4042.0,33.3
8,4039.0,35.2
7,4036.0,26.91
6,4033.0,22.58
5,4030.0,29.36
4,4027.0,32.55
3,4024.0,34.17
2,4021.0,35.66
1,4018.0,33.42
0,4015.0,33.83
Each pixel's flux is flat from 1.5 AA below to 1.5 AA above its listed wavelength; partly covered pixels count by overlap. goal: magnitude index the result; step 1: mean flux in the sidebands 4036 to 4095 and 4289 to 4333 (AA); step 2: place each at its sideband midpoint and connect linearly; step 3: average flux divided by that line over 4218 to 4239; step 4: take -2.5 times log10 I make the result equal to 0.16 mag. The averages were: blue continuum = 31.9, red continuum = 34.3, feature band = 28.9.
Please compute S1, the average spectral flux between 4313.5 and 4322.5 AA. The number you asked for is 43.4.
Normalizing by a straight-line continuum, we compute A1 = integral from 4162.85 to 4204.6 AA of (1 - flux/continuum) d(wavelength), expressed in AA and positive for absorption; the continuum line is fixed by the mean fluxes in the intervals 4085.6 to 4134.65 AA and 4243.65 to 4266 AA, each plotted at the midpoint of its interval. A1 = 1.7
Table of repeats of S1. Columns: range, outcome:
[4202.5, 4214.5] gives 37.2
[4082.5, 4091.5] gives 40.8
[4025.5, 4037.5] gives 27.8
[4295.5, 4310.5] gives 26.6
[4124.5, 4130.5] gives 38.1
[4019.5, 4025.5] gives 34.9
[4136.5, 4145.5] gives 32.7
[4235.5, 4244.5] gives 35.3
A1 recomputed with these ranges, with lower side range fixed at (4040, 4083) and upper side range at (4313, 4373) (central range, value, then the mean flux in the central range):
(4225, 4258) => 7.14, 30.5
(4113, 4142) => -2.87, 36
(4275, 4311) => 9.36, 30.8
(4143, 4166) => 0.41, 33.7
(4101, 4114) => -1.27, 34.9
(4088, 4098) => -3.15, 40.7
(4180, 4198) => 0.91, 34.3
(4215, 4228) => 1.92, 32.2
